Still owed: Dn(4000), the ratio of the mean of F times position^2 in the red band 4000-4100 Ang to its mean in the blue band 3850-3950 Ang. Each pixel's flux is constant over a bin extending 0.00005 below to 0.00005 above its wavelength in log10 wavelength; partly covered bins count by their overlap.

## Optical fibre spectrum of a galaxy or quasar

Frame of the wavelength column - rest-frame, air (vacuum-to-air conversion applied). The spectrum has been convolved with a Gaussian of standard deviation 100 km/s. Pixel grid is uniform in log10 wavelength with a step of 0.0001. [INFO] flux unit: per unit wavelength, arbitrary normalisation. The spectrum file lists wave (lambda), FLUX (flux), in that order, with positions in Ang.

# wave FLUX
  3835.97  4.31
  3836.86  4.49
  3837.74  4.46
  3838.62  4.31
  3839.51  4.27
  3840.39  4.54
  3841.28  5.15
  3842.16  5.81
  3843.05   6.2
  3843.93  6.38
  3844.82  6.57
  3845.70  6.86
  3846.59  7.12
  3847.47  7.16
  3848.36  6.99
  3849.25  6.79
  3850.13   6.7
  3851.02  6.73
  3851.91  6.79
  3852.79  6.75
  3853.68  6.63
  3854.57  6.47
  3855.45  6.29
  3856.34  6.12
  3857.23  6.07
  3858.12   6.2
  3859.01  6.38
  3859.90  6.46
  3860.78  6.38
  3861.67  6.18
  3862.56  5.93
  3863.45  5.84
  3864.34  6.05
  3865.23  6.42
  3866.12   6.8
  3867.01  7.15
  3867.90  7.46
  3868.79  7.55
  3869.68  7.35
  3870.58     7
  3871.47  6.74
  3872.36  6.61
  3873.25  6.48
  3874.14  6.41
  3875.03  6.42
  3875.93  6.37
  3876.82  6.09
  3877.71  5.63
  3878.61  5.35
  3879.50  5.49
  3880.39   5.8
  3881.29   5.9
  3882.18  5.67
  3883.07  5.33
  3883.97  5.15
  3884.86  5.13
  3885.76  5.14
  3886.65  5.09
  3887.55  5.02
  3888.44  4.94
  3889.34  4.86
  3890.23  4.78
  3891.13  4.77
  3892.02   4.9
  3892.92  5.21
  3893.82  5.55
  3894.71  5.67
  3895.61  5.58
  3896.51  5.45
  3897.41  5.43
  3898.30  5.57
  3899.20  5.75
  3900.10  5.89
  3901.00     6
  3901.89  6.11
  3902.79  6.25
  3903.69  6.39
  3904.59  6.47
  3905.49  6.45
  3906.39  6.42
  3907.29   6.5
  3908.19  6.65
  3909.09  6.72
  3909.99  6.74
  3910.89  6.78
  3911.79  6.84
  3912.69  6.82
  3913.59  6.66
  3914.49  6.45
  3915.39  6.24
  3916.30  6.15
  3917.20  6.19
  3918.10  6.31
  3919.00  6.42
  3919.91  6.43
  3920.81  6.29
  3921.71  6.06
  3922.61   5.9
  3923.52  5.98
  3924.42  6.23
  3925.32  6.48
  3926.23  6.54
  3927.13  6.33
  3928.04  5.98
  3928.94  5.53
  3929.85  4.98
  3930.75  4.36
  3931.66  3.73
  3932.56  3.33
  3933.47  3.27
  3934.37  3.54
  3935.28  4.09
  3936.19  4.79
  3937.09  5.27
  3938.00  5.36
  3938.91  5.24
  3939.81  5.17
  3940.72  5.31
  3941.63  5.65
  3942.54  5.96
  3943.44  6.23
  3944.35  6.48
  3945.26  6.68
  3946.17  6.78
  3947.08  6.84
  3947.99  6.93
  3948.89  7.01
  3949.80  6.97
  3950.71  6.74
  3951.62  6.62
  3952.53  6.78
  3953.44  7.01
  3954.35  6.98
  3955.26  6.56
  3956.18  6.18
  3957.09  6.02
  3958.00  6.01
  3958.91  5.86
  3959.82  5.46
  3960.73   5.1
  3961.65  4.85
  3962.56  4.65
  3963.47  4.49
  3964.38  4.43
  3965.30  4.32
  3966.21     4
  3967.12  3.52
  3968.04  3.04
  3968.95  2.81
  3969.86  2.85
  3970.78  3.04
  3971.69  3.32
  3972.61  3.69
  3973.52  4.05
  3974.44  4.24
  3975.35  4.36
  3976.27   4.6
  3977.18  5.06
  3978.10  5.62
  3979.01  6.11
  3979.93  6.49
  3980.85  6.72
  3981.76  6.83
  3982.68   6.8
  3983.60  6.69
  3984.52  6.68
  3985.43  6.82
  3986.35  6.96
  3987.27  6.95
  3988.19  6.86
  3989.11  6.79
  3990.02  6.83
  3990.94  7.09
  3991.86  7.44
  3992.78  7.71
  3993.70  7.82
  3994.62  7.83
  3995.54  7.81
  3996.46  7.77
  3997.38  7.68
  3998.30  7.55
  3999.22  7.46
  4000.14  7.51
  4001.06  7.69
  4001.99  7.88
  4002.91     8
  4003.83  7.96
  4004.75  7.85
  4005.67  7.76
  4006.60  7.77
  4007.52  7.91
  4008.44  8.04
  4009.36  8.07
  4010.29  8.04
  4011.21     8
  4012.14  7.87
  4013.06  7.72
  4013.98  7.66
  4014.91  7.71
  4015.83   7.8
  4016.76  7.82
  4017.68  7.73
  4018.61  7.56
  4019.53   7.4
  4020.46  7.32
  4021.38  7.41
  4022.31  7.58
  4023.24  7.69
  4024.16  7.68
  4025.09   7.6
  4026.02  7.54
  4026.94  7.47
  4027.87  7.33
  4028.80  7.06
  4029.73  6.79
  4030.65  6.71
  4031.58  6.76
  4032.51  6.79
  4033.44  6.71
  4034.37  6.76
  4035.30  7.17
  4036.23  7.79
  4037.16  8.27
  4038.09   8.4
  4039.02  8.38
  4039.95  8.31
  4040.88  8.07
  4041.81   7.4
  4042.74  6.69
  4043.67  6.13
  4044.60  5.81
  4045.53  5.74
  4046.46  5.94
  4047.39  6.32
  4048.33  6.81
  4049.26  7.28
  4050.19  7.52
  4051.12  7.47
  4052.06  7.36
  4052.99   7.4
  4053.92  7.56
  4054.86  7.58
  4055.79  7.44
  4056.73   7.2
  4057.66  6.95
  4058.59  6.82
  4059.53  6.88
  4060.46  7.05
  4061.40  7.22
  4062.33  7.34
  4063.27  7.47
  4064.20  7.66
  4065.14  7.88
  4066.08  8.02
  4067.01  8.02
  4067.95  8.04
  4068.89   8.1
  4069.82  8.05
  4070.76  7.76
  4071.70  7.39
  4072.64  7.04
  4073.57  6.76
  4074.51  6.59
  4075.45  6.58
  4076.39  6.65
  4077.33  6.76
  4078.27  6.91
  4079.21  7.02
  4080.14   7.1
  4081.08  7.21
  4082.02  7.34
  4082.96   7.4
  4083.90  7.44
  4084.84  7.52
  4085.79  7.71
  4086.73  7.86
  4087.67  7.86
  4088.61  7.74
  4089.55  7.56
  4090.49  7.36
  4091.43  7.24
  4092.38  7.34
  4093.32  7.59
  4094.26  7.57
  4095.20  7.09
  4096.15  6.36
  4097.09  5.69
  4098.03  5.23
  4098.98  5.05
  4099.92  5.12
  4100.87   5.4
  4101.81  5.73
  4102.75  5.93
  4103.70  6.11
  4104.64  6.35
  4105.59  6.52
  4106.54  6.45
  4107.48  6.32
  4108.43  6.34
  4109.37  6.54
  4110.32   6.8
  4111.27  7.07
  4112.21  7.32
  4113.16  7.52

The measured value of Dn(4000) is 1.32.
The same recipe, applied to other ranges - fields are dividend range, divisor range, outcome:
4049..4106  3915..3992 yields 1.34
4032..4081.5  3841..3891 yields 1.29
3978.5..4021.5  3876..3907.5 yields 1.41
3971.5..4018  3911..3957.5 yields 1.21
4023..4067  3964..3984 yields 1.61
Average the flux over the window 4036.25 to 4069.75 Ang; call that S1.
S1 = 7.35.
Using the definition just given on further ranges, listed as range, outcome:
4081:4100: 7.05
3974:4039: 7.24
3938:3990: 5.62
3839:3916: 6.12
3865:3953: 5.93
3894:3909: 6.05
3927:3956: 5.7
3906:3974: 5.57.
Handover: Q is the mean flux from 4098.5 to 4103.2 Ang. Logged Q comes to 5.44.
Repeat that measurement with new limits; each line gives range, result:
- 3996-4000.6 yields 7.6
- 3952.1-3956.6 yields 6.69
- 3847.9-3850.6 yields 6.82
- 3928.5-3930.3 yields 5.24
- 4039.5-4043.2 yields 7.62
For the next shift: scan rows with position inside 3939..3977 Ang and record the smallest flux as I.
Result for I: 2.81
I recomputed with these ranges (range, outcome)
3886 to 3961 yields 3.27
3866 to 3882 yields 5.35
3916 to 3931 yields 4.36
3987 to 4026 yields 6.79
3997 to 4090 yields 5.74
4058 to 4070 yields 6.82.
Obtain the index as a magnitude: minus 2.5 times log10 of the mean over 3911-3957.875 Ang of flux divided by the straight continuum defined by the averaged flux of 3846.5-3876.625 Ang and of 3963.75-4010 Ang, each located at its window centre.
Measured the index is 0.08 mag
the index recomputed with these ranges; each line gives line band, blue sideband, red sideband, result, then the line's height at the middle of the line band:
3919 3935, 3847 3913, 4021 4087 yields 0.20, 6.44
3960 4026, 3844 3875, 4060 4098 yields 0.08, 7.04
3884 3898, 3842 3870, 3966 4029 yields 0.27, 6.63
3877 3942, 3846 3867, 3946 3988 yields 0.07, 6.03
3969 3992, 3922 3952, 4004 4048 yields 0.16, 6.51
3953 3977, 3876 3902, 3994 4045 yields 0.38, 6.67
